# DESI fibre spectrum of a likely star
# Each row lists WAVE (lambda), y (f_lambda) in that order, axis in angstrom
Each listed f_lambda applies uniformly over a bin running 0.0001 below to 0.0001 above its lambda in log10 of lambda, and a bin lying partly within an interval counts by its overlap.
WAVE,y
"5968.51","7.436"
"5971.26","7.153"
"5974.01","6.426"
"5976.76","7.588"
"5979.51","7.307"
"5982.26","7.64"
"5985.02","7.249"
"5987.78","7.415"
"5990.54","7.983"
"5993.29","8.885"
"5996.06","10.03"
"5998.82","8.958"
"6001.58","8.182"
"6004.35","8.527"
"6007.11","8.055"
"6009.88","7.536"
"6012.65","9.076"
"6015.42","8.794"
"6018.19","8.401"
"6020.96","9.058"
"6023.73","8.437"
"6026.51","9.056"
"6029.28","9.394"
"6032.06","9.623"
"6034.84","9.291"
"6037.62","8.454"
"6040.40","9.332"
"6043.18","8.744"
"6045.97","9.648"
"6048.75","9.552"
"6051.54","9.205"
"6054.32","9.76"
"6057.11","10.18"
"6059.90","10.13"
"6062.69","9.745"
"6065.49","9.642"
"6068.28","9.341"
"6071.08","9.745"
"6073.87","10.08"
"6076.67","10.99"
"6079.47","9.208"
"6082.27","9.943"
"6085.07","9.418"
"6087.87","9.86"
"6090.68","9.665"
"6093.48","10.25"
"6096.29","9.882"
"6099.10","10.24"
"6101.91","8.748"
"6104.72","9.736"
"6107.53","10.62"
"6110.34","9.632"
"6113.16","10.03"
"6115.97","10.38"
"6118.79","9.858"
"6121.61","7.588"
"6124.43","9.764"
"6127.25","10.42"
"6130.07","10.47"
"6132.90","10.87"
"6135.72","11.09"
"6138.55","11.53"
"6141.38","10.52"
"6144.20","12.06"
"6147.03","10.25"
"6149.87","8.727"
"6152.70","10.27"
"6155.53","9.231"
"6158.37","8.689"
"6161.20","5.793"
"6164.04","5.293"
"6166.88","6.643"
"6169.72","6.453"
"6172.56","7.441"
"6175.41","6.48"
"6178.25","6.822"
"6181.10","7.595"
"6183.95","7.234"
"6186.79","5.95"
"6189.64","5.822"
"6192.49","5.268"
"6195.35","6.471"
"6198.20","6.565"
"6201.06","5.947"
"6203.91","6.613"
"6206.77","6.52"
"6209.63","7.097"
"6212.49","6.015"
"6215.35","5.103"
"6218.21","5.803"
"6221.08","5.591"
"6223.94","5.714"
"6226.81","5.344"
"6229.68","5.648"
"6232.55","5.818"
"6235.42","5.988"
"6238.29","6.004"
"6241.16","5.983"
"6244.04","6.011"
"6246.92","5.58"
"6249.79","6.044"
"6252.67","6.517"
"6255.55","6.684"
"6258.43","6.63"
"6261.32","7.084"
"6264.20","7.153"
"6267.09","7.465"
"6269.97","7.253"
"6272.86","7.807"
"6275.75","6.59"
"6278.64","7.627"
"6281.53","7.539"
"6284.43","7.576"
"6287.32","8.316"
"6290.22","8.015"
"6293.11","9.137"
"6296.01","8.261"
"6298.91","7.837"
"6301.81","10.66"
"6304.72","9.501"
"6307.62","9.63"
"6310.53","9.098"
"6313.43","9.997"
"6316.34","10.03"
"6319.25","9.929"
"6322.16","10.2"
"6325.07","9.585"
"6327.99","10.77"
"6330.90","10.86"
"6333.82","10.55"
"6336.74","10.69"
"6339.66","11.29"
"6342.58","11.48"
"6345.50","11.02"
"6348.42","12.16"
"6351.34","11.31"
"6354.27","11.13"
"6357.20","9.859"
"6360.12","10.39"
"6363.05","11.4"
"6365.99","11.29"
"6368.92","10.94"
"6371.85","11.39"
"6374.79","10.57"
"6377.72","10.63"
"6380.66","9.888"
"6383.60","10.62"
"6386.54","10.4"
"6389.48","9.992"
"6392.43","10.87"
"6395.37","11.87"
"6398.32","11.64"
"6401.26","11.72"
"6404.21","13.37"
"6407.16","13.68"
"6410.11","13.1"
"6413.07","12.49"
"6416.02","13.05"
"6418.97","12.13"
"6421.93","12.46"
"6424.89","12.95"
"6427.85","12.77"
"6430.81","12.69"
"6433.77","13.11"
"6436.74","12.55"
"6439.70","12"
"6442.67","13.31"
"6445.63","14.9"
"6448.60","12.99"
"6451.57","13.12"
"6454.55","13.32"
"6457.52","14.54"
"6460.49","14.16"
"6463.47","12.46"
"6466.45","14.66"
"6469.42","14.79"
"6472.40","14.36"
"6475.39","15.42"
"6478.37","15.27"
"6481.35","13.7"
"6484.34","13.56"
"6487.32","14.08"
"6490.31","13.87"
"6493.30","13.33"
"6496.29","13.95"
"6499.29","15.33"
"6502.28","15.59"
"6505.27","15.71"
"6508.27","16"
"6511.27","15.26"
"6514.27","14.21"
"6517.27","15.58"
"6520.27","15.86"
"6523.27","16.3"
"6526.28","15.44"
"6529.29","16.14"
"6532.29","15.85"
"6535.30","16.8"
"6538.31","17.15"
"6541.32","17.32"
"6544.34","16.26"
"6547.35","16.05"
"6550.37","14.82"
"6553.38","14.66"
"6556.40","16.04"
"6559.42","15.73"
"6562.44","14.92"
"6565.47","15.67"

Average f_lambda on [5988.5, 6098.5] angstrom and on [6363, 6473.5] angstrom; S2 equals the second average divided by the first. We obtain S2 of 1.34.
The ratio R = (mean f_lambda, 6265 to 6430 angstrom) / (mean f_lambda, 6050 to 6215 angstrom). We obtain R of 1.19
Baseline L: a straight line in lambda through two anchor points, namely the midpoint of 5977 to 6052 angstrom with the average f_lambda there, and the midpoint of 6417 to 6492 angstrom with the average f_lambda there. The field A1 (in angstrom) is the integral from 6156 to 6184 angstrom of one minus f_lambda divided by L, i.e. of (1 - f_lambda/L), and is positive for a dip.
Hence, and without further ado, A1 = 9.4 angstrom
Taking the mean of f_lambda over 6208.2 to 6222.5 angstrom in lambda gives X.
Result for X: 5.92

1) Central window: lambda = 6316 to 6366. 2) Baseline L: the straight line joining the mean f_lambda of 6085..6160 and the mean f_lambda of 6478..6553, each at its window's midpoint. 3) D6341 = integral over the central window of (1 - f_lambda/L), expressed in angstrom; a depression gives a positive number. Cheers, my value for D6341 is 8.4 angstrom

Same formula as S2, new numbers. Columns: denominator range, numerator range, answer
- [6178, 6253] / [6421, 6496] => 2.24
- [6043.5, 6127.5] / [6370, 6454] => 1.25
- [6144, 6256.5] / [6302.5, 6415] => 1.64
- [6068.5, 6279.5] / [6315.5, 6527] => 1.60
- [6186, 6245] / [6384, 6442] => 2.05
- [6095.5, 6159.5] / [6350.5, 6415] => 1.13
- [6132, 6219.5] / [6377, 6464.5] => 1.64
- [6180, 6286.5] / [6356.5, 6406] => 1.71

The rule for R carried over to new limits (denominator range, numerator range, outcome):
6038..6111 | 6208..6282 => 0.66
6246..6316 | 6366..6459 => 1.55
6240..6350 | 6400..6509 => 1.58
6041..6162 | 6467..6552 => 1.56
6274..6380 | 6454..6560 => 1.52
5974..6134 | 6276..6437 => 1.16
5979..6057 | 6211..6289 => 0.74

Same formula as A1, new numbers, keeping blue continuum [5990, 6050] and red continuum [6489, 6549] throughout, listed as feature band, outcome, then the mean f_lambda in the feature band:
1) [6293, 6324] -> 7.9 angstrom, 9.5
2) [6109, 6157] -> 1.1 angstrom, 10.2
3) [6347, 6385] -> 7.4 angstrom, 10.9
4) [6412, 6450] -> 4.1 angstrom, 12.9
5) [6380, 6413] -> 5.5 angstrom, 11.6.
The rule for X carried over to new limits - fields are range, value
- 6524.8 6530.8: 15.8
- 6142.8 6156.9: 10.1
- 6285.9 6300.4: 8.32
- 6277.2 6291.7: 7.82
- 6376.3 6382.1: 10.3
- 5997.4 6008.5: 8.44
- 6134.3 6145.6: 11.3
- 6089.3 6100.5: 10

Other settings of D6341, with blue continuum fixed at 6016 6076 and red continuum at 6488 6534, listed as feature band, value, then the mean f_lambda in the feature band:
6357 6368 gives 2.1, 10.8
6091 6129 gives 1.5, 9.78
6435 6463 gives 2.0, 13.4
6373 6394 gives 4.9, 10.4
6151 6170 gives 5.7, 7.56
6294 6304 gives 2.9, 8.97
